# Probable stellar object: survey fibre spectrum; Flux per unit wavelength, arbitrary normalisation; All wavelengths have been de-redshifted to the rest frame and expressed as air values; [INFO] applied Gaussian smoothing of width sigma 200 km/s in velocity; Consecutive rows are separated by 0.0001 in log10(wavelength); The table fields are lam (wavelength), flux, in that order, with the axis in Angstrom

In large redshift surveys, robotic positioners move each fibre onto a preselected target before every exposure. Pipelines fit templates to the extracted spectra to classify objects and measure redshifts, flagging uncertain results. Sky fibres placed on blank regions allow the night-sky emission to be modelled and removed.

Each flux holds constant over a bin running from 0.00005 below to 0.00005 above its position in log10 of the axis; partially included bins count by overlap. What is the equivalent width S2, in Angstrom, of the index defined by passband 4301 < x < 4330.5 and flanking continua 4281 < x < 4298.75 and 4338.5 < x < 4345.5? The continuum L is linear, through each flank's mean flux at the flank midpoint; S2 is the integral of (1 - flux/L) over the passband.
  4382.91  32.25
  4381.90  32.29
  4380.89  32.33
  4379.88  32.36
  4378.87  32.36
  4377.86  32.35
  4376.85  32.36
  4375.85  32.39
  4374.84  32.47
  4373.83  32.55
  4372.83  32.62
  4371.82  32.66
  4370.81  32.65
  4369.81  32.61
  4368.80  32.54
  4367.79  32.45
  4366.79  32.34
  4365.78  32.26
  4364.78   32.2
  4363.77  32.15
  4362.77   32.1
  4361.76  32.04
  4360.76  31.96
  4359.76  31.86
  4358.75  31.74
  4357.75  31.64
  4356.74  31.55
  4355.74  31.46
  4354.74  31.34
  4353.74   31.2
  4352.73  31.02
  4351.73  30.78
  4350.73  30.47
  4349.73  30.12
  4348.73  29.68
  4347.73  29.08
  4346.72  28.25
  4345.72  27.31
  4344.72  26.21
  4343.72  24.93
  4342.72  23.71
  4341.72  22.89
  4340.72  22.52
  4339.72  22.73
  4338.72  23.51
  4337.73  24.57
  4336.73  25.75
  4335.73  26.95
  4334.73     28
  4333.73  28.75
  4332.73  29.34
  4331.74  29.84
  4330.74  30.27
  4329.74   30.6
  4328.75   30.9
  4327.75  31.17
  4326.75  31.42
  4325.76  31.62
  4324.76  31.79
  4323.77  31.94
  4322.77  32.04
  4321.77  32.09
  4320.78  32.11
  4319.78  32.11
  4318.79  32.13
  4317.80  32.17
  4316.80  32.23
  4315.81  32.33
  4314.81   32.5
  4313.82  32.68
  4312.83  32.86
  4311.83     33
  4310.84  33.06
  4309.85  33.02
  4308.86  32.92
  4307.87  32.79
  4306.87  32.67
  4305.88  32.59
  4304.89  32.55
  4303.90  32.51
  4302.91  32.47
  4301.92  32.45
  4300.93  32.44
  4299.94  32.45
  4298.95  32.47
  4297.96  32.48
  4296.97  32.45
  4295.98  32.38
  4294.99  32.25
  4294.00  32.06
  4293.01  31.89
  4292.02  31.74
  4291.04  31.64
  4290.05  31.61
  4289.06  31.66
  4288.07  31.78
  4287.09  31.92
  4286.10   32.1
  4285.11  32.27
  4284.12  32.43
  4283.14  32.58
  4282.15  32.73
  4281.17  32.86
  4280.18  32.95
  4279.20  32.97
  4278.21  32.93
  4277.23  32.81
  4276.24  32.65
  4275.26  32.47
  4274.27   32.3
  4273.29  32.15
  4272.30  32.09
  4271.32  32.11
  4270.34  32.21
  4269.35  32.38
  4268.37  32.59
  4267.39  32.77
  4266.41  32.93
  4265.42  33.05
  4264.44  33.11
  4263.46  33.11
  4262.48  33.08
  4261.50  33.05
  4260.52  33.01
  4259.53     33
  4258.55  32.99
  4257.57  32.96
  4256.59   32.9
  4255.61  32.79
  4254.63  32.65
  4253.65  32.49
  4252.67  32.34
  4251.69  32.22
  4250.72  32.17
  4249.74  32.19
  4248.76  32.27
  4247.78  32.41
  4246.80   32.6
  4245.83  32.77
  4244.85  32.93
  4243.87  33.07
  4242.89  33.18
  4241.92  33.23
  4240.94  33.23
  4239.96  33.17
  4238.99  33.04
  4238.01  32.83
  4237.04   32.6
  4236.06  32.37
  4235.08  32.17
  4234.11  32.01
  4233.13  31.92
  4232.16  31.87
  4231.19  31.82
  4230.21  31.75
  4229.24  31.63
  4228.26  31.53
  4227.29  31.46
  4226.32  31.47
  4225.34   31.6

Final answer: -4.4 Angstrom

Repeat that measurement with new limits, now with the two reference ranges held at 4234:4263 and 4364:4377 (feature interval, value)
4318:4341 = 2.3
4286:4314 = 0.2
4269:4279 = 0.1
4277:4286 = 0.0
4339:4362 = 2.6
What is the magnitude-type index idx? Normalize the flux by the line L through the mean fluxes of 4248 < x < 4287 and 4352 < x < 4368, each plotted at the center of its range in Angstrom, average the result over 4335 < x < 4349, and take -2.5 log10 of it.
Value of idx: 0.24 mag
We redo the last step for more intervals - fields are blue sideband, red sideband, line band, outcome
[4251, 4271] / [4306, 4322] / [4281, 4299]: 0.02 mag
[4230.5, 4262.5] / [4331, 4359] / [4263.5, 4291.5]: -0.04 mag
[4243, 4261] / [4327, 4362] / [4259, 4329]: -0.05 mag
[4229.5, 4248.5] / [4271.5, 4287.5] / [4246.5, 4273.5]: 0.00 mag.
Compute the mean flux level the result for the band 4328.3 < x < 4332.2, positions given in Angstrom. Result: 30.4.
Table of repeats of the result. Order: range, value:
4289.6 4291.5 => 31.6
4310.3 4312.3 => 33.1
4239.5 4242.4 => 33.1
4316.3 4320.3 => 32.2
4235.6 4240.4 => 32.8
